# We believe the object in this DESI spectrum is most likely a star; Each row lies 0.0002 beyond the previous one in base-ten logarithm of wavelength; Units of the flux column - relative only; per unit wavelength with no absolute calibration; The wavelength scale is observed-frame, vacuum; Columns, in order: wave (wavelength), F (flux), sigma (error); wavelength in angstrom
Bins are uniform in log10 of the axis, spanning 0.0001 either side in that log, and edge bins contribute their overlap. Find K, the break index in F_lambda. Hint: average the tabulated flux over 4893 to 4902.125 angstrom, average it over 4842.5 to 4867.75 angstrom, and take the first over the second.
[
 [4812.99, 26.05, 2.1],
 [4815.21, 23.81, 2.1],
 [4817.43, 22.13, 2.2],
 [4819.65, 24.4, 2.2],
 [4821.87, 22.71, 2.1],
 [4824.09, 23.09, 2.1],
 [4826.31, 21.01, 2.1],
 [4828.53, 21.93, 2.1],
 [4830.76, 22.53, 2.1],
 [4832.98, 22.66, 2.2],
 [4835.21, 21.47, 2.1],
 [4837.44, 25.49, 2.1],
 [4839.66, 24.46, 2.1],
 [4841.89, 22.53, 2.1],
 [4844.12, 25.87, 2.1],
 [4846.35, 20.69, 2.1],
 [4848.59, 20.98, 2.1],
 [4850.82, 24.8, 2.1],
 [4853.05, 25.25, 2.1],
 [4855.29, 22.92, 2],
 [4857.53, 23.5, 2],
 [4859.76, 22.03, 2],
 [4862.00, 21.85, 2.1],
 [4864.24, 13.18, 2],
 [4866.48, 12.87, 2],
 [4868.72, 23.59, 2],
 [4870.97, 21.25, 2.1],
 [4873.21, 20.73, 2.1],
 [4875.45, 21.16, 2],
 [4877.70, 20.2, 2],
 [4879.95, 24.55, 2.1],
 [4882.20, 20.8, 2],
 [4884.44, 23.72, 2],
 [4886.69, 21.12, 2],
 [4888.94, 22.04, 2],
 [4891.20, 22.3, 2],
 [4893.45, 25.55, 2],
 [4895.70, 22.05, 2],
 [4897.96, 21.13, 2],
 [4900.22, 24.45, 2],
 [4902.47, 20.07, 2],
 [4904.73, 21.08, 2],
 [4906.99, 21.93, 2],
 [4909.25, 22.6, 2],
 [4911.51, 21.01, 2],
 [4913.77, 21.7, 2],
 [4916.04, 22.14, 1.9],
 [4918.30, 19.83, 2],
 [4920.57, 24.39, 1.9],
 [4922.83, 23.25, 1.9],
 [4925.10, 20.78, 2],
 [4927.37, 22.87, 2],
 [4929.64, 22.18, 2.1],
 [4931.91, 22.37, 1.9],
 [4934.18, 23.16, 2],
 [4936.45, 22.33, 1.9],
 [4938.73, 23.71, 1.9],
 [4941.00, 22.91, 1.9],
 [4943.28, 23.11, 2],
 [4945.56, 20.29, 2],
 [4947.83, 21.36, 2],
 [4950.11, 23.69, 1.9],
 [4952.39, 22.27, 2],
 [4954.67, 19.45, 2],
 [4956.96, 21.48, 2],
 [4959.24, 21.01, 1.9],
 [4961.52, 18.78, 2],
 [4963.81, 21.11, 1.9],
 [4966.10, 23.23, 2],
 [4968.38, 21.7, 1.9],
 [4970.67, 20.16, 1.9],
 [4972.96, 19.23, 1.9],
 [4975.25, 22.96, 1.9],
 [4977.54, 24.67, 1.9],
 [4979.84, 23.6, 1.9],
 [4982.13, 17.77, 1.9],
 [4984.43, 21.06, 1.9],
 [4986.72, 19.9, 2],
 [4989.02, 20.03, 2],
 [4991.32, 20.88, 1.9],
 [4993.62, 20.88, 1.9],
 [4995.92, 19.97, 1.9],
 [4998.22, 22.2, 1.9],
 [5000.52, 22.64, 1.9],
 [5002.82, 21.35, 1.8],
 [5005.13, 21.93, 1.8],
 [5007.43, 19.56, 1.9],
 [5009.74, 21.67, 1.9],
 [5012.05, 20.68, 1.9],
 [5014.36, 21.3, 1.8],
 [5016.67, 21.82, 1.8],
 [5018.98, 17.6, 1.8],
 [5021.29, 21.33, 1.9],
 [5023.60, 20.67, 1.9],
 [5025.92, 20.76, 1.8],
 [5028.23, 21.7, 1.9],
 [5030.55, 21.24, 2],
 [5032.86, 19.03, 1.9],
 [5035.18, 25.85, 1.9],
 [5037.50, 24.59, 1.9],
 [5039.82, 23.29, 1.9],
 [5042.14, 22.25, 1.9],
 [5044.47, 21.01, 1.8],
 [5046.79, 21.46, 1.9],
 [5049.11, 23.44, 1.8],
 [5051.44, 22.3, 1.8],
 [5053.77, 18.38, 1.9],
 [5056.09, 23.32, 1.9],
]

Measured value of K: 1.07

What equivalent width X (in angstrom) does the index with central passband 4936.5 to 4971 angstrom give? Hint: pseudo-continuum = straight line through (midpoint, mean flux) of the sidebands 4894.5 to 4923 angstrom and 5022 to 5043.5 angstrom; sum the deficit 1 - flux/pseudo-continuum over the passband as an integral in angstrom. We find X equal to 0.5 angstrom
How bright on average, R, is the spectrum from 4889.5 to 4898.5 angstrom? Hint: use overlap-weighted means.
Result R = 22.8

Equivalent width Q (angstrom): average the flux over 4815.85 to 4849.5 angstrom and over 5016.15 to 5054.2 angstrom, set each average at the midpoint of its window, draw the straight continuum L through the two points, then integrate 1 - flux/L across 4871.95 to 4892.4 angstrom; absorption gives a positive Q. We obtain 0.6 angstrom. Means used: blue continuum 22.8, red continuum 21.6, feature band 21.9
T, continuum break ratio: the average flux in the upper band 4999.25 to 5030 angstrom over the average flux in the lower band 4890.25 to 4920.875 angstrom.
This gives 0.95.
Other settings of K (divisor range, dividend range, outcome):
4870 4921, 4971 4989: 0.96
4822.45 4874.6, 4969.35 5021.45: 0.96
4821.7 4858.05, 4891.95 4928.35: 0.96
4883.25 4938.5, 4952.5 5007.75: 0.95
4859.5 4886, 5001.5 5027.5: 1.02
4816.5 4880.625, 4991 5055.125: 0.97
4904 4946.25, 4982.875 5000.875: 0.94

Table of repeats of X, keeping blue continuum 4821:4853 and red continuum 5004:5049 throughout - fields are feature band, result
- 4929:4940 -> -0.3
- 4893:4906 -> 0.2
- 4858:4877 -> 2.5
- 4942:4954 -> 0.0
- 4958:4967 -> 0.4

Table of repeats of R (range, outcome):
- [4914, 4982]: 21.9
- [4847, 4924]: 21.8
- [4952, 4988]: 21.1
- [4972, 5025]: 21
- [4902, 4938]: 22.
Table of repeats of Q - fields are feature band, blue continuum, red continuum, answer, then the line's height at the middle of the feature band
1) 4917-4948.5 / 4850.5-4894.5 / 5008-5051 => -1.1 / 21.6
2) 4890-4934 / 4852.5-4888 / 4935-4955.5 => -1.0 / 21.7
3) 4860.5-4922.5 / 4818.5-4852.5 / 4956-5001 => 2.4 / 22.3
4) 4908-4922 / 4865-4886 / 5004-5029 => -0.8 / 20.8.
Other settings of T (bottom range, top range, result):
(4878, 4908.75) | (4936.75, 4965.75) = 0.97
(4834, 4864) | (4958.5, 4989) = 0.92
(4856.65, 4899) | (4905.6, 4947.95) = 1.05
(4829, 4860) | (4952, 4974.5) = 0.90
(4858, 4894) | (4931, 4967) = 1.04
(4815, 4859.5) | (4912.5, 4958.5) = 0.96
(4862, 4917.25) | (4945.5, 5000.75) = 1.00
